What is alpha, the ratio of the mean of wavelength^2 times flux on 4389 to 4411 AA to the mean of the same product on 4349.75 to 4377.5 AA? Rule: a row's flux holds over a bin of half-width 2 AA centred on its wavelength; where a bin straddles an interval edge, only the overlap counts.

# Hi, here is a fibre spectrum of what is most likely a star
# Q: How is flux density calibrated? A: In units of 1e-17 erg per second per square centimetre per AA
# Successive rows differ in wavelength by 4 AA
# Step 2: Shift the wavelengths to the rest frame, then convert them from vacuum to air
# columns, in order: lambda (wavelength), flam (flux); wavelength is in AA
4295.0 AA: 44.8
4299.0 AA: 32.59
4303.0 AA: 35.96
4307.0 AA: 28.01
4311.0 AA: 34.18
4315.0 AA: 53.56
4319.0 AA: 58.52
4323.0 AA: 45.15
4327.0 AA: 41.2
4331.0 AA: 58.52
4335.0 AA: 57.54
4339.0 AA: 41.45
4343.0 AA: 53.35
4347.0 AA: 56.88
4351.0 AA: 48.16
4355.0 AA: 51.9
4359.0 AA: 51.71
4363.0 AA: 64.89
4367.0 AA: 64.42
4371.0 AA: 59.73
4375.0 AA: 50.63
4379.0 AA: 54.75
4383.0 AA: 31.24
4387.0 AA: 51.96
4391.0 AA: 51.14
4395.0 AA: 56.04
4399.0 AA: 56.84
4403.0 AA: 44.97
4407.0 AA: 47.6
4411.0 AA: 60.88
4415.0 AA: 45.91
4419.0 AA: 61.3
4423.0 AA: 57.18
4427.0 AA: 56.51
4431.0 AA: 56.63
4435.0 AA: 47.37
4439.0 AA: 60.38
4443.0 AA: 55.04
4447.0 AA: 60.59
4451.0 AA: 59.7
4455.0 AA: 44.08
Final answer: 0.9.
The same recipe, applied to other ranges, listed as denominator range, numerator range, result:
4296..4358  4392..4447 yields 1.22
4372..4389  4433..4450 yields 1.20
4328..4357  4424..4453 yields 1.13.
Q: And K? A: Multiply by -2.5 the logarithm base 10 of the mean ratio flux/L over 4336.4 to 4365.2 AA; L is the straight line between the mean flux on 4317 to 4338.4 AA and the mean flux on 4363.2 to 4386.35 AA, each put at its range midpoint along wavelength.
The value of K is -0.01 mag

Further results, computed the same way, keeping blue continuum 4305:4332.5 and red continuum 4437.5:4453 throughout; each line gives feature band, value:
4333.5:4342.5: -0.05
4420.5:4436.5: 0.04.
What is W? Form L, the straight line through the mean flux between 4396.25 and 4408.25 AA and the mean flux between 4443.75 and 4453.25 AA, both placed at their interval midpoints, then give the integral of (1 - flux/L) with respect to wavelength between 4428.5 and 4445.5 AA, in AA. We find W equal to 0.5 AA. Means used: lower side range 50.3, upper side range 59.1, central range 55.1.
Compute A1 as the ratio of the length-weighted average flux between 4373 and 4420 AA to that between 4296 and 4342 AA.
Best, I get 1.1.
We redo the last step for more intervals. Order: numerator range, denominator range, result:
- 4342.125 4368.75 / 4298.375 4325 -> 1.35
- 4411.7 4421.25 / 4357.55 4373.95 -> 0.91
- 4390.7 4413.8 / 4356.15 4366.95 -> 0.90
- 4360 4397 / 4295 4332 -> 1.26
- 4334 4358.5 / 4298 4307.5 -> 1.56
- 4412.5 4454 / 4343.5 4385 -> 1.04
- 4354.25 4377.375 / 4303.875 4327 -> 1.33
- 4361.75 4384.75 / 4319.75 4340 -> 1.09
